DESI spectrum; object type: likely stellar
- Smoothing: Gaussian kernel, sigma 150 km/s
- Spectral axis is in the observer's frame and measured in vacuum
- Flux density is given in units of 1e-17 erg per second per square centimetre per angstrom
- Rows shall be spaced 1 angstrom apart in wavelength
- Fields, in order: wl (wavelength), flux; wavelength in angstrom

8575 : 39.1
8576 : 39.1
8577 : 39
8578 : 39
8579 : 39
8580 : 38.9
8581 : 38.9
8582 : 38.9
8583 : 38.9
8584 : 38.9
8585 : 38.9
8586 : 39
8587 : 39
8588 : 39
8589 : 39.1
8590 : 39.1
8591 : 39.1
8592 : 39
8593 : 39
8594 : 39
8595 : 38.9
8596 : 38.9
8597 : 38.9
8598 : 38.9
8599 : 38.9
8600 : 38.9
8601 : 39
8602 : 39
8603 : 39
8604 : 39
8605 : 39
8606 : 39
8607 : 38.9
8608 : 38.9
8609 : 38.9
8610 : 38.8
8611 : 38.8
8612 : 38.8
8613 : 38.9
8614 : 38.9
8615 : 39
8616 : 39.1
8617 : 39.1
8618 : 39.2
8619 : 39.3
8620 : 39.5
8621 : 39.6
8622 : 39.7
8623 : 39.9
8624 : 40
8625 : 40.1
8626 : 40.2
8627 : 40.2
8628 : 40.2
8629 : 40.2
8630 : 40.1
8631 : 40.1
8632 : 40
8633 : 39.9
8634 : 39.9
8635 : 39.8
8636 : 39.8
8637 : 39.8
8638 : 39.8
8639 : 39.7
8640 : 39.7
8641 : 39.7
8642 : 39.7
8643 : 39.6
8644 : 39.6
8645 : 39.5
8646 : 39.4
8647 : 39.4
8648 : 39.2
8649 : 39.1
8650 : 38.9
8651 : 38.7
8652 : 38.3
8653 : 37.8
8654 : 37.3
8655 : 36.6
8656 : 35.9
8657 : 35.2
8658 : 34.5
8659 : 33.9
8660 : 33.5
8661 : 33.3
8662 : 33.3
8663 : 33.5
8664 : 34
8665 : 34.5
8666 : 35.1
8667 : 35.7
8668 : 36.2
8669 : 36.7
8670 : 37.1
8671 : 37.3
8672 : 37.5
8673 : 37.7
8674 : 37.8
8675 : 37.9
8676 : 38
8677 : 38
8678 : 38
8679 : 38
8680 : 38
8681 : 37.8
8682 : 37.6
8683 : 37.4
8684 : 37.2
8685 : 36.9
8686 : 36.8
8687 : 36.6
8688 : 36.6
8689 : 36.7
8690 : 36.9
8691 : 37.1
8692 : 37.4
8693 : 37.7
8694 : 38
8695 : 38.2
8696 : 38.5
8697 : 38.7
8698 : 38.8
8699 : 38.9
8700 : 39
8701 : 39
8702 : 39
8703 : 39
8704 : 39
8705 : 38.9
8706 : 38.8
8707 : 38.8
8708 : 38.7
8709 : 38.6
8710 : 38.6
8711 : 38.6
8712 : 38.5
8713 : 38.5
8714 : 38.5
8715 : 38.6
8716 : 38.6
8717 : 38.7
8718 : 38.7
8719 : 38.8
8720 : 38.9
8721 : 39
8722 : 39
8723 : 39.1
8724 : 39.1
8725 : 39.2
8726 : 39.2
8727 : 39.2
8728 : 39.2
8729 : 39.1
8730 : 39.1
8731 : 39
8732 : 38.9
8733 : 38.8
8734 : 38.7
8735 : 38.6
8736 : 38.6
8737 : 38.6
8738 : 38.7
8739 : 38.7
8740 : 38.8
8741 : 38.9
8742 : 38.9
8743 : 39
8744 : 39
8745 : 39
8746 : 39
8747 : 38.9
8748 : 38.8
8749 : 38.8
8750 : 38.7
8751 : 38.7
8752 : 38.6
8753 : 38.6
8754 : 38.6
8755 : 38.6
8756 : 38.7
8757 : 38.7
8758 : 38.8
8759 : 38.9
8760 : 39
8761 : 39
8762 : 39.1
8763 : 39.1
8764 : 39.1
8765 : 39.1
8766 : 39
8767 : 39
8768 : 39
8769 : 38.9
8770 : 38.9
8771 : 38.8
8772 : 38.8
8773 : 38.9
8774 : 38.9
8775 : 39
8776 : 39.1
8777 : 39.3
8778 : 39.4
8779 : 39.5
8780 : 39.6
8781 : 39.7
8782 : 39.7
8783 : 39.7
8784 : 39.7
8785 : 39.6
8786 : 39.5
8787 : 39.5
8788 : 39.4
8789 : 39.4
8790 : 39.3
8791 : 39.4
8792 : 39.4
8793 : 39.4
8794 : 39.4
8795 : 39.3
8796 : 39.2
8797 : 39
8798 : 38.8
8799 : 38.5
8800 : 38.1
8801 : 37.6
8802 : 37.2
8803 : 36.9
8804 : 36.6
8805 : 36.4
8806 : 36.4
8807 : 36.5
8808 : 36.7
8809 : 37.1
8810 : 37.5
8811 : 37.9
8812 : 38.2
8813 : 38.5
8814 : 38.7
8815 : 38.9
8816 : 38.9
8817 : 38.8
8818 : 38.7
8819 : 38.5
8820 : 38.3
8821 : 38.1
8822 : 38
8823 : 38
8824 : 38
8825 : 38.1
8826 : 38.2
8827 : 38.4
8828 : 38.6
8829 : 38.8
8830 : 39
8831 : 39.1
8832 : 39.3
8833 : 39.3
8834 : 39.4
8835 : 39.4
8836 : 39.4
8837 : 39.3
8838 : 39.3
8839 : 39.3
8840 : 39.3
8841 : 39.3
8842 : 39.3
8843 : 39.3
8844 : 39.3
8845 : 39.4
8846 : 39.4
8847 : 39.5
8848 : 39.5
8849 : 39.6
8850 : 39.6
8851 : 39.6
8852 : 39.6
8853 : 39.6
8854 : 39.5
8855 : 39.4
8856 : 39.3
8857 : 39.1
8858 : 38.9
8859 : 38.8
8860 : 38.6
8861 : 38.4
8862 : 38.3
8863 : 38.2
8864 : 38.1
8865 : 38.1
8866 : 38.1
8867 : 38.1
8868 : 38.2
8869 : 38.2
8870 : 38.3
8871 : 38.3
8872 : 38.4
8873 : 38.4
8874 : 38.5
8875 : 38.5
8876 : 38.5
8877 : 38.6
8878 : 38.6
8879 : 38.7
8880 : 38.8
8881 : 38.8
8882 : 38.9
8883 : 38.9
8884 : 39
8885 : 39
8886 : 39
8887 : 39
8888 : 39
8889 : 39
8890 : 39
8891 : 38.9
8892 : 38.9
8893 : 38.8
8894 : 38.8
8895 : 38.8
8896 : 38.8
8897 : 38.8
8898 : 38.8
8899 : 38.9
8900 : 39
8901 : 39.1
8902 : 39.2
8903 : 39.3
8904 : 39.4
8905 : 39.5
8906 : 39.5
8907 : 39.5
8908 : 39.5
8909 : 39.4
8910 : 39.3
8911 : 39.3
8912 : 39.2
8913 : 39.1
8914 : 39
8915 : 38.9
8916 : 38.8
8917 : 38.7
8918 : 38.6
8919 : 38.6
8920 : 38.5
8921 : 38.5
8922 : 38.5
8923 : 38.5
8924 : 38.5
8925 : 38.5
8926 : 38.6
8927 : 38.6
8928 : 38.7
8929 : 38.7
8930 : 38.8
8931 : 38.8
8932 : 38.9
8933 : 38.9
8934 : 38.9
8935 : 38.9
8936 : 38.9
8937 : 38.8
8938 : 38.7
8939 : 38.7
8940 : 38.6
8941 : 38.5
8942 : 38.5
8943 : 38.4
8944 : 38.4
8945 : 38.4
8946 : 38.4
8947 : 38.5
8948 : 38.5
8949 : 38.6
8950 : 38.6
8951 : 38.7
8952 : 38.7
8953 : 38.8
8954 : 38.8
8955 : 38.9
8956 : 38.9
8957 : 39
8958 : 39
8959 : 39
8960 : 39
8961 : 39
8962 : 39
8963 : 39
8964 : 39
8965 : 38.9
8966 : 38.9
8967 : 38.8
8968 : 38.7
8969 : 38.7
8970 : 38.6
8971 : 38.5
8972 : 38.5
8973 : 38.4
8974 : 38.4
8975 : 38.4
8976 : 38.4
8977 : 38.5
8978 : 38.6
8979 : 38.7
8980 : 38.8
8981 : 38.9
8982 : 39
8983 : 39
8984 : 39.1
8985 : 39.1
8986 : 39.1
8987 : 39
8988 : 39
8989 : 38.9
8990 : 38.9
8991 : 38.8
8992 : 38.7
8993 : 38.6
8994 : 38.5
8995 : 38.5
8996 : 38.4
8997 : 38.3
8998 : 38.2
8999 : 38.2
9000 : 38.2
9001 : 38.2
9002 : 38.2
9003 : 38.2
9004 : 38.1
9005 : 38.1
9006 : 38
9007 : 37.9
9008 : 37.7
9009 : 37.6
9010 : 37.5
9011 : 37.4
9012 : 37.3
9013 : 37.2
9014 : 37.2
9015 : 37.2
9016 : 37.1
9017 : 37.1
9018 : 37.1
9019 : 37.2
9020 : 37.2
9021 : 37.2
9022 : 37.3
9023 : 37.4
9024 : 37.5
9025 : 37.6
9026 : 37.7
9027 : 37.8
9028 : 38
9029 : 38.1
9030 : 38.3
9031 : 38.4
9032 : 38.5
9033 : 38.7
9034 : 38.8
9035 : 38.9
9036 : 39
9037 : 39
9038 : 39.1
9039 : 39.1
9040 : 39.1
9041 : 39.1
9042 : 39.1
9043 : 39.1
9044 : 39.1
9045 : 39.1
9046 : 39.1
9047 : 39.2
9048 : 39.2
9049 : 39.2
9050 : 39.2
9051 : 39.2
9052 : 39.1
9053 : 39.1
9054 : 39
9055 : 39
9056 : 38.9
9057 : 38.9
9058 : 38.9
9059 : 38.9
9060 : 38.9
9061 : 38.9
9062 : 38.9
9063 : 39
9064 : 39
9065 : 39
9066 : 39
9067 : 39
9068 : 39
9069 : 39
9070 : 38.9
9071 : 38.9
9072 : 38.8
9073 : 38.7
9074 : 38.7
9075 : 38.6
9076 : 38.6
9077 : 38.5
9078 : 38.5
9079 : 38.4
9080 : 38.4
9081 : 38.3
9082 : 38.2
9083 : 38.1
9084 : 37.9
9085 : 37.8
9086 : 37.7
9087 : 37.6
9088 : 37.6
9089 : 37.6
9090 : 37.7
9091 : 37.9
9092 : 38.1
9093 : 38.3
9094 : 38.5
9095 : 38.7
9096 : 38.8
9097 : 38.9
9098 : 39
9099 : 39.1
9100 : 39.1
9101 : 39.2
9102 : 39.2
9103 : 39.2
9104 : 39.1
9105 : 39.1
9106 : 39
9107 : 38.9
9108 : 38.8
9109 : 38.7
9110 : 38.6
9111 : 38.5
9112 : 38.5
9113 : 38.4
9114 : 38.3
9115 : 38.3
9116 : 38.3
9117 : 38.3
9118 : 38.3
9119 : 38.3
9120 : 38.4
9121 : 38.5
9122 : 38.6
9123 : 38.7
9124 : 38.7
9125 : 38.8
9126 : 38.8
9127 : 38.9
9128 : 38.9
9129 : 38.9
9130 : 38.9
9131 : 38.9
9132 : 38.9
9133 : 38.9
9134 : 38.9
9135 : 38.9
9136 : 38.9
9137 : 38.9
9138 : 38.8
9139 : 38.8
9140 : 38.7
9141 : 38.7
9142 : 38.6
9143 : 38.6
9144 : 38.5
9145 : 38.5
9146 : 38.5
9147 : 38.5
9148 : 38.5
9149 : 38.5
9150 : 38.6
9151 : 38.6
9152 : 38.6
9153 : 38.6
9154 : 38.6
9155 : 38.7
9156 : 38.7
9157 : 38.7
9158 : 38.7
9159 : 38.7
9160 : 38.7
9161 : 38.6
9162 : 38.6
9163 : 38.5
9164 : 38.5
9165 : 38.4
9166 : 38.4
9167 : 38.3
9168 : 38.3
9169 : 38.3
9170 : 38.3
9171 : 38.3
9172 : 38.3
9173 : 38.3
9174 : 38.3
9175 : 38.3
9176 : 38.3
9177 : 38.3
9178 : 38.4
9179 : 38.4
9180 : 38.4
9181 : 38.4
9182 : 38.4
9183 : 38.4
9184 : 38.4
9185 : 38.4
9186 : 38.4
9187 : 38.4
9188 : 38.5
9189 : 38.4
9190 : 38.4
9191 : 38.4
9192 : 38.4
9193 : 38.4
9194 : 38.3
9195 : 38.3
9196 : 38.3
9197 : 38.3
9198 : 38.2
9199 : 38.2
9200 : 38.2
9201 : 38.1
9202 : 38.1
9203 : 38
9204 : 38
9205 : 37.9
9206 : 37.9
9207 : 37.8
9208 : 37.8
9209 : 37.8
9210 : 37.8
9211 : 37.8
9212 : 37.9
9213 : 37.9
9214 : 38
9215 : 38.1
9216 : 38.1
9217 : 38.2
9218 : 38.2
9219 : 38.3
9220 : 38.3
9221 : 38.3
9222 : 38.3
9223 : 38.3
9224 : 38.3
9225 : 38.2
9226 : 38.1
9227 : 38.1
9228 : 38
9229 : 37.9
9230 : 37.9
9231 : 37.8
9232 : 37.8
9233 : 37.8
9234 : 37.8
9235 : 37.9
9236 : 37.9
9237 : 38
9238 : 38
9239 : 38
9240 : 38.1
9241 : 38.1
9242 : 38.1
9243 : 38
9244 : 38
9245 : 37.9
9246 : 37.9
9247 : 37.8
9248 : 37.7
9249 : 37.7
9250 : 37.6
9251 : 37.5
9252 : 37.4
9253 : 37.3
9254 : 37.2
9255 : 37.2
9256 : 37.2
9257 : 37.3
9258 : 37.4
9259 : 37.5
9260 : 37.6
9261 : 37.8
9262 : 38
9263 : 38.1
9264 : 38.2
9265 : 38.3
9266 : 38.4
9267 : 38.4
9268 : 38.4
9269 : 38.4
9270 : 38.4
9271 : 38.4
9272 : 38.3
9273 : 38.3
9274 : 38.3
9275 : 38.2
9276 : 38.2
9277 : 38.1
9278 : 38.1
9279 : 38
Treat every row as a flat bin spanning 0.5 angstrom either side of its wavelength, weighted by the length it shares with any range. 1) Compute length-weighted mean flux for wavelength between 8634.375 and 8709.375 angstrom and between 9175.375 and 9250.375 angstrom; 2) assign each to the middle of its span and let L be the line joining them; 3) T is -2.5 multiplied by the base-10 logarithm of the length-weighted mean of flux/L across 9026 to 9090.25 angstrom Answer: -0.02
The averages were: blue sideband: 37.7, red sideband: 38.1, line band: 38.7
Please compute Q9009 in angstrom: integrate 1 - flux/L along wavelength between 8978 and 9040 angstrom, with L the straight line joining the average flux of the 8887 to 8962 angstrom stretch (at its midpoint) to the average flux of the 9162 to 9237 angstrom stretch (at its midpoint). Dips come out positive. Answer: 0.71 angstrom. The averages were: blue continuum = 38.8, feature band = 38.2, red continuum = 38.2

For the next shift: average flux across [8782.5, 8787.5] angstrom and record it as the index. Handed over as 39.6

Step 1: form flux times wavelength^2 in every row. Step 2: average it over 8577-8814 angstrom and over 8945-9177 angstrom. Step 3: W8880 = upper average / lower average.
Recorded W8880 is 1.1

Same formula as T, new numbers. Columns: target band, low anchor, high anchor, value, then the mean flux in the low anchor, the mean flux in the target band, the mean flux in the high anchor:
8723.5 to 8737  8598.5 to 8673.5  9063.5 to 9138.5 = -0.016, 38.3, 39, 38.6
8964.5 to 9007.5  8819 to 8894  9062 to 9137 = 0.004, 38.8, 38.6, 38.6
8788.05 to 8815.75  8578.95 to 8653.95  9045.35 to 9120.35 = 0.023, 39.3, 38.2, 38.7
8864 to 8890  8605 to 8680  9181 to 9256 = -0.012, 38.2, 38.6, 38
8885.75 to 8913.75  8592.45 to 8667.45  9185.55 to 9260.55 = -0.024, 38.5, 39.1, 38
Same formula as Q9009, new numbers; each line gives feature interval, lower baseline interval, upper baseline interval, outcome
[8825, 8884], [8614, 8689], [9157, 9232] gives -1.2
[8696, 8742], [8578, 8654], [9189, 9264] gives 0.2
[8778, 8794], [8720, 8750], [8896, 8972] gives -0.3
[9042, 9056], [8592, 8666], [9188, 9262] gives -0.4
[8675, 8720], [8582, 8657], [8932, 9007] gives 1.0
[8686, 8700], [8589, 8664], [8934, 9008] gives 0.3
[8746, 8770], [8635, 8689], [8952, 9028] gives -0.8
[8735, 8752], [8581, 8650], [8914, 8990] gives 0.1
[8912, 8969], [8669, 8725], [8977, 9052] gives -0.6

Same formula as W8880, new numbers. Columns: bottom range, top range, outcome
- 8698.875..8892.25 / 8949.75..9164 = 1.05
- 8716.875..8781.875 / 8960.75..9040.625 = 1.04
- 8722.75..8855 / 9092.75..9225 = 1.08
